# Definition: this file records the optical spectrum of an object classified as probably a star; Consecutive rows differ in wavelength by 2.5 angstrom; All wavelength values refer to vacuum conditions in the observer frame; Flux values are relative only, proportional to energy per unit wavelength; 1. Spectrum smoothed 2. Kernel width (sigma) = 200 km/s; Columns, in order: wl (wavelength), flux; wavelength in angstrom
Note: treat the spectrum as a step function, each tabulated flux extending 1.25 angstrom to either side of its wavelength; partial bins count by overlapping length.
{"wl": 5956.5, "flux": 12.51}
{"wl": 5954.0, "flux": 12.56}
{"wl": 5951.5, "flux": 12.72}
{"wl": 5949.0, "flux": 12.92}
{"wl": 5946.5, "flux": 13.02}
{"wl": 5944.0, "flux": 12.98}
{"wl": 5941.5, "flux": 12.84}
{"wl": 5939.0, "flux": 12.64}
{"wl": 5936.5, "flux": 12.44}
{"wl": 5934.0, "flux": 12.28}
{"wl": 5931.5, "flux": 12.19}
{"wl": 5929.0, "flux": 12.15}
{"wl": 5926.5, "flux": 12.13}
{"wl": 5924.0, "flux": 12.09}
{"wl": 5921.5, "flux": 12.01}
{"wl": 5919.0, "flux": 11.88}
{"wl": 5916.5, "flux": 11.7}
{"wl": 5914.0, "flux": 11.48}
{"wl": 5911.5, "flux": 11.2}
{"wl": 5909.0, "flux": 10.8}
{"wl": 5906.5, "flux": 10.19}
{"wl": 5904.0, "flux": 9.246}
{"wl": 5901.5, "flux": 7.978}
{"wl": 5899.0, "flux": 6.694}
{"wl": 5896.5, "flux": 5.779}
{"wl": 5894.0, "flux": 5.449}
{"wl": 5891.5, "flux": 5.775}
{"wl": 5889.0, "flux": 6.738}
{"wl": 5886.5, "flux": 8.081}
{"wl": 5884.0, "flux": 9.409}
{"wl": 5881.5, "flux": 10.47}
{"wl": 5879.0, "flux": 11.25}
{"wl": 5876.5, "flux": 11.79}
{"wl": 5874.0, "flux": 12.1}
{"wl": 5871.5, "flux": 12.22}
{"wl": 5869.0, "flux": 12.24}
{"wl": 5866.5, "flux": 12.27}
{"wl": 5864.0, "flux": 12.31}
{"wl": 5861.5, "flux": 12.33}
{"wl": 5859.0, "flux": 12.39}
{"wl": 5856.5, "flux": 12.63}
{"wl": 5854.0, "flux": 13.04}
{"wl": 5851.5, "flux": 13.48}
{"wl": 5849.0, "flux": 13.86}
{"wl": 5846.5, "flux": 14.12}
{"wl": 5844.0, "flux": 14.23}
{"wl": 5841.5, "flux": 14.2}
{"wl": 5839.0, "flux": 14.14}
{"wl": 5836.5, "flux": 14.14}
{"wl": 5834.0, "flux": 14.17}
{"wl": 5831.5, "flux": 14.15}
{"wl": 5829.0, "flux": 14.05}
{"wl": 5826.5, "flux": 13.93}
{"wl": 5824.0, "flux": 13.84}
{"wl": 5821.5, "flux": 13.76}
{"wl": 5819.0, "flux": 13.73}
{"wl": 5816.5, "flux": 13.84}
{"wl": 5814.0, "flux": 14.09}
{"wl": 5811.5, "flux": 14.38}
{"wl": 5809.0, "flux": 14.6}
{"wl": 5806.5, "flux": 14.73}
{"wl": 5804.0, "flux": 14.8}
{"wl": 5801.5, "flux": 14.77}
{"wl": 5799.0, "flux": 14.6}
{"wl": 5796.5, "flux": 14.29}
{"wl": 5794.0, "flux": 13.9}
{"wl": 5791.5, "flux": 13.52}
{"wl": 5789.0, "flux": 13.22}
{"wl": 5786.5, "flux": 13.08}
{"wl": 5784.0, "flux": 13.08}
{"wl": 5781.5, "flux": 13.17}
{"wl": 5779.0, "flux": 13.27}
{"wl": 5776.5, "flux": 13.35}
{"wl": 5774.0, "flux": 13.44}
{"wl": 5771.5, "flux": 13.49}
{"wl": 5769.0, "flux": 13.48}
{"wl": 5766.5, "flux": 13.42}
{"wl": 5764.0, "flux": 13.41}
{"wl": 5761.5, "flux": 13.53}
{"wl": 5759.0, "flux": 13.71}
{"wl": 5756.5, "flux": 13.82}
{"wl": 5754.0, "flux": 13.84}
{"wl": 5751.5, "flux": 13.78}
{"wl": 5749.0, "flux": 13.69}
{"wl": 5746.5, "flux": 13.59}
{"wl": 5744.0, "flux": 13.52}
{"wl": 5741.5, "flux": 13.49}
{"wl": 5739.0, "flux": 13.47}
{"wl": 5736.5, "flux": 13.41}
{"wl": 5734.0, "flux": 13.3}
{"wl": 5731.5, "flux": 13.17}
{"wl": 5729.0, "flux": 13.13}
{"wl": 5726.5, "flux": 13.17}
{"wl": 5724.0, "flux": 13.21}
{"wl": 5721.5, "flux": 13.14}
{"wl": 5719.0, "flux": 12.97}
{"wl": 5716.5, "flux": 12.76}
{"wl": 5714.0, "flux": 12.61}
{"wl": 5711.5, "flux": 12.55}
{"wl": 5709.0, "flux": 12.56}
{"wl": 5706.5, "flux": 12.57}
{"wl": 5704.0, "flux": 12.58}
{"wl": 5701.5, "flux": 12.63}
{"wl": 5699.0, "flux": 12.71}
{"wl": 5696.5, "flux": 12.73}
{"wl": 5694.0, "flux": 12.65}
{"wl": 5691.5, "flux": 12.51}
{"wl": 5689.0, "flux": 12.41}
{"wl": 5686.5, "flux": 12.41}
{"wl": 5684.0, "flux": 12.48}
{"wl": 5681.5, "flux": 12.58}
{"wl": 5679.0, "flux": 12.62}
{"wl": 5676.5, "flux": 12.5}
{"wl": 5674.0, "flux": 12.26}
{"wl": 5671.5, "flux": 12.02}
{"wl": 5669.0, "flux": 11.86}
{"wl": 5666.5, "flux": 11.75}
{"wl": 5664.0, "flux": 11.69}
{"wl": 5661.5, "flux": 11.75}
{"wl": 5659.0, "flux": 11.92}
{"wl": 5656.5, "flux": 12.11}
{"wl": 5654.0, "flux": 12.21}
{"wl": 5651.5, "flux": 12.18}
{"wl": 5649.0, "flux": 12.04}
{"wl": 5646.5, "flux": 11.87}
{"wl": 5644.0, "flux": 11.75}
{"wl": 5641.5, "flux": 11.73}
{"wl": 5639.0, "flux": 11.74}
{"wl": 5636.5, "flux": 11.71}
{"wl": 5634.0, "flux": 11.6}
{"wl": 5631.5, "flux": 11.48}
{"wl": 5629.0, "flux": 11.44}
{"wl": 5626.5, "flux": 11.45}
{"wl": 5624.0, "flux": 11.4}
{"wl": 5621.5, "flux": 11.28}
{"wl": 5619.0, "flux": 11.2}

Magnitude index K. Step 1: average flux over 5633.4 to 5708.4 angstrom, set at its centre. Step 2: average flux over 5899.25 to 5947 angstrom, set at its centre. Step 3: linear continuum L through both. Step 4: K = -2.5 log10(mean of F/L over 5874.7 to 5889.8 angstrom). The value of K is 0.19 mag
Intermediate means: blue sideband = 12.2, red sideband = 11.5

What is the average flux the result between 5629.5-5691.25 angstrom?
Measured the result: 12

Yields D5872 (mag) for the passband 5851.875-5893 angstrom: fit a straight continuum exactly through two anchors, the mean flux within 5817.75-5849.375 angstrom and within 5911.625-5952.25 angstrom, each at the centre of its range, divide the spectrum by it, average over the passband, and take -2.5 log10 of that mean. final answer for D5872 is 0.217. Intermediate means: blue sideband 14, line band 11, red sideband 12.3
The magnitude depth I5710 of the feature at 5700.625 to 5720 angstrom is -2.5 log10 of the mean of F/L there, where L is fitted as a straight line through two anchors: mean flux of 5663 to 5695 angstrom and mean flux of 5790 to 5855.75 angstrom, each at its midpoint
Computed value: 0.00 mag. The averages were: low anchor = 12.3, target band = 12.7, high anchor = 14.1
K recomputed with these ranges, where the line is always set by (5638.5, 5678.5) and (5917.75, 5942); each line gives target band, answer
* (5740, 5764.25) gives -0.13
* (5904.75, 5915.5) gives 0.13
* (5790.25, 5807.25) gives -0.18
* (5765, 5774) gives -0.12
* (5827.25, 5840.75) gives -0.16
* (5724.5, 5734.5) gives -0.10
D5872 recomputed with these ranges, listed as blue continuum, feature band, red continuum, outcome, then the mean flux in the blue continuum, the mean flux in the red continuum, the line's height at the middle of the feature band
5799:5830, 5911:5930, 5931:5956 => 0.10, 14.2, 12.7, 12.9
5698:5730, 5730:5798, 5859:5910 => -0.14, 12.8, 9.72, 11.9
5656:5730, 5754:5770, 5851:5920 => -0.16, 12.5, 10.4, 11.7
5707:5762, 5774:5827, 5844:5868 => -0.06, 13.3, 13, 13.1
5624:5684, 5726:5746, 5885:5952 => -0.16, 11.9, 10.5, 11.5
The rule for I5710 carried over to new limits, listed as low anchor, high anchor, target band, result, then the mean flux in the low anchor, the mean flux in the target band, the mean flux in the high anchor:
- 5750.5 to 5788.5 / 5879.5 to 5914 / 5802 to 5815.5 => -0.21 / 13.5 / 14.5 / 8.47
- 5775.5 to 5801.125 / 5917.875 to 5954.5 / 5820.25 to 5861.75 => -0.04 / 13.6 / 13.7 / 12.5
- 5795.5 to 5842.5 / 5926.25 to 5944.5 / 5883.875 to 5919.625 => 0.42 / 14.2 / 8.75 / 12.5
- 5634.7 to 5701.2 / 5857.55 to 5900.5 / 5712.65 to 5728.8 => -0.12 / 12.2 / 13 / 9.84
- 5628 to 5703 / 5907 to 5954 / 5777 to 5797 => -0.11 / 12.1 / 13.4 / 12.2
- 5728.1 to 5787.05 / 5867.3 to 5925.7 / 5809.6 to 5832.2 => -0.18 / 13.4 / 14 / 9.89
